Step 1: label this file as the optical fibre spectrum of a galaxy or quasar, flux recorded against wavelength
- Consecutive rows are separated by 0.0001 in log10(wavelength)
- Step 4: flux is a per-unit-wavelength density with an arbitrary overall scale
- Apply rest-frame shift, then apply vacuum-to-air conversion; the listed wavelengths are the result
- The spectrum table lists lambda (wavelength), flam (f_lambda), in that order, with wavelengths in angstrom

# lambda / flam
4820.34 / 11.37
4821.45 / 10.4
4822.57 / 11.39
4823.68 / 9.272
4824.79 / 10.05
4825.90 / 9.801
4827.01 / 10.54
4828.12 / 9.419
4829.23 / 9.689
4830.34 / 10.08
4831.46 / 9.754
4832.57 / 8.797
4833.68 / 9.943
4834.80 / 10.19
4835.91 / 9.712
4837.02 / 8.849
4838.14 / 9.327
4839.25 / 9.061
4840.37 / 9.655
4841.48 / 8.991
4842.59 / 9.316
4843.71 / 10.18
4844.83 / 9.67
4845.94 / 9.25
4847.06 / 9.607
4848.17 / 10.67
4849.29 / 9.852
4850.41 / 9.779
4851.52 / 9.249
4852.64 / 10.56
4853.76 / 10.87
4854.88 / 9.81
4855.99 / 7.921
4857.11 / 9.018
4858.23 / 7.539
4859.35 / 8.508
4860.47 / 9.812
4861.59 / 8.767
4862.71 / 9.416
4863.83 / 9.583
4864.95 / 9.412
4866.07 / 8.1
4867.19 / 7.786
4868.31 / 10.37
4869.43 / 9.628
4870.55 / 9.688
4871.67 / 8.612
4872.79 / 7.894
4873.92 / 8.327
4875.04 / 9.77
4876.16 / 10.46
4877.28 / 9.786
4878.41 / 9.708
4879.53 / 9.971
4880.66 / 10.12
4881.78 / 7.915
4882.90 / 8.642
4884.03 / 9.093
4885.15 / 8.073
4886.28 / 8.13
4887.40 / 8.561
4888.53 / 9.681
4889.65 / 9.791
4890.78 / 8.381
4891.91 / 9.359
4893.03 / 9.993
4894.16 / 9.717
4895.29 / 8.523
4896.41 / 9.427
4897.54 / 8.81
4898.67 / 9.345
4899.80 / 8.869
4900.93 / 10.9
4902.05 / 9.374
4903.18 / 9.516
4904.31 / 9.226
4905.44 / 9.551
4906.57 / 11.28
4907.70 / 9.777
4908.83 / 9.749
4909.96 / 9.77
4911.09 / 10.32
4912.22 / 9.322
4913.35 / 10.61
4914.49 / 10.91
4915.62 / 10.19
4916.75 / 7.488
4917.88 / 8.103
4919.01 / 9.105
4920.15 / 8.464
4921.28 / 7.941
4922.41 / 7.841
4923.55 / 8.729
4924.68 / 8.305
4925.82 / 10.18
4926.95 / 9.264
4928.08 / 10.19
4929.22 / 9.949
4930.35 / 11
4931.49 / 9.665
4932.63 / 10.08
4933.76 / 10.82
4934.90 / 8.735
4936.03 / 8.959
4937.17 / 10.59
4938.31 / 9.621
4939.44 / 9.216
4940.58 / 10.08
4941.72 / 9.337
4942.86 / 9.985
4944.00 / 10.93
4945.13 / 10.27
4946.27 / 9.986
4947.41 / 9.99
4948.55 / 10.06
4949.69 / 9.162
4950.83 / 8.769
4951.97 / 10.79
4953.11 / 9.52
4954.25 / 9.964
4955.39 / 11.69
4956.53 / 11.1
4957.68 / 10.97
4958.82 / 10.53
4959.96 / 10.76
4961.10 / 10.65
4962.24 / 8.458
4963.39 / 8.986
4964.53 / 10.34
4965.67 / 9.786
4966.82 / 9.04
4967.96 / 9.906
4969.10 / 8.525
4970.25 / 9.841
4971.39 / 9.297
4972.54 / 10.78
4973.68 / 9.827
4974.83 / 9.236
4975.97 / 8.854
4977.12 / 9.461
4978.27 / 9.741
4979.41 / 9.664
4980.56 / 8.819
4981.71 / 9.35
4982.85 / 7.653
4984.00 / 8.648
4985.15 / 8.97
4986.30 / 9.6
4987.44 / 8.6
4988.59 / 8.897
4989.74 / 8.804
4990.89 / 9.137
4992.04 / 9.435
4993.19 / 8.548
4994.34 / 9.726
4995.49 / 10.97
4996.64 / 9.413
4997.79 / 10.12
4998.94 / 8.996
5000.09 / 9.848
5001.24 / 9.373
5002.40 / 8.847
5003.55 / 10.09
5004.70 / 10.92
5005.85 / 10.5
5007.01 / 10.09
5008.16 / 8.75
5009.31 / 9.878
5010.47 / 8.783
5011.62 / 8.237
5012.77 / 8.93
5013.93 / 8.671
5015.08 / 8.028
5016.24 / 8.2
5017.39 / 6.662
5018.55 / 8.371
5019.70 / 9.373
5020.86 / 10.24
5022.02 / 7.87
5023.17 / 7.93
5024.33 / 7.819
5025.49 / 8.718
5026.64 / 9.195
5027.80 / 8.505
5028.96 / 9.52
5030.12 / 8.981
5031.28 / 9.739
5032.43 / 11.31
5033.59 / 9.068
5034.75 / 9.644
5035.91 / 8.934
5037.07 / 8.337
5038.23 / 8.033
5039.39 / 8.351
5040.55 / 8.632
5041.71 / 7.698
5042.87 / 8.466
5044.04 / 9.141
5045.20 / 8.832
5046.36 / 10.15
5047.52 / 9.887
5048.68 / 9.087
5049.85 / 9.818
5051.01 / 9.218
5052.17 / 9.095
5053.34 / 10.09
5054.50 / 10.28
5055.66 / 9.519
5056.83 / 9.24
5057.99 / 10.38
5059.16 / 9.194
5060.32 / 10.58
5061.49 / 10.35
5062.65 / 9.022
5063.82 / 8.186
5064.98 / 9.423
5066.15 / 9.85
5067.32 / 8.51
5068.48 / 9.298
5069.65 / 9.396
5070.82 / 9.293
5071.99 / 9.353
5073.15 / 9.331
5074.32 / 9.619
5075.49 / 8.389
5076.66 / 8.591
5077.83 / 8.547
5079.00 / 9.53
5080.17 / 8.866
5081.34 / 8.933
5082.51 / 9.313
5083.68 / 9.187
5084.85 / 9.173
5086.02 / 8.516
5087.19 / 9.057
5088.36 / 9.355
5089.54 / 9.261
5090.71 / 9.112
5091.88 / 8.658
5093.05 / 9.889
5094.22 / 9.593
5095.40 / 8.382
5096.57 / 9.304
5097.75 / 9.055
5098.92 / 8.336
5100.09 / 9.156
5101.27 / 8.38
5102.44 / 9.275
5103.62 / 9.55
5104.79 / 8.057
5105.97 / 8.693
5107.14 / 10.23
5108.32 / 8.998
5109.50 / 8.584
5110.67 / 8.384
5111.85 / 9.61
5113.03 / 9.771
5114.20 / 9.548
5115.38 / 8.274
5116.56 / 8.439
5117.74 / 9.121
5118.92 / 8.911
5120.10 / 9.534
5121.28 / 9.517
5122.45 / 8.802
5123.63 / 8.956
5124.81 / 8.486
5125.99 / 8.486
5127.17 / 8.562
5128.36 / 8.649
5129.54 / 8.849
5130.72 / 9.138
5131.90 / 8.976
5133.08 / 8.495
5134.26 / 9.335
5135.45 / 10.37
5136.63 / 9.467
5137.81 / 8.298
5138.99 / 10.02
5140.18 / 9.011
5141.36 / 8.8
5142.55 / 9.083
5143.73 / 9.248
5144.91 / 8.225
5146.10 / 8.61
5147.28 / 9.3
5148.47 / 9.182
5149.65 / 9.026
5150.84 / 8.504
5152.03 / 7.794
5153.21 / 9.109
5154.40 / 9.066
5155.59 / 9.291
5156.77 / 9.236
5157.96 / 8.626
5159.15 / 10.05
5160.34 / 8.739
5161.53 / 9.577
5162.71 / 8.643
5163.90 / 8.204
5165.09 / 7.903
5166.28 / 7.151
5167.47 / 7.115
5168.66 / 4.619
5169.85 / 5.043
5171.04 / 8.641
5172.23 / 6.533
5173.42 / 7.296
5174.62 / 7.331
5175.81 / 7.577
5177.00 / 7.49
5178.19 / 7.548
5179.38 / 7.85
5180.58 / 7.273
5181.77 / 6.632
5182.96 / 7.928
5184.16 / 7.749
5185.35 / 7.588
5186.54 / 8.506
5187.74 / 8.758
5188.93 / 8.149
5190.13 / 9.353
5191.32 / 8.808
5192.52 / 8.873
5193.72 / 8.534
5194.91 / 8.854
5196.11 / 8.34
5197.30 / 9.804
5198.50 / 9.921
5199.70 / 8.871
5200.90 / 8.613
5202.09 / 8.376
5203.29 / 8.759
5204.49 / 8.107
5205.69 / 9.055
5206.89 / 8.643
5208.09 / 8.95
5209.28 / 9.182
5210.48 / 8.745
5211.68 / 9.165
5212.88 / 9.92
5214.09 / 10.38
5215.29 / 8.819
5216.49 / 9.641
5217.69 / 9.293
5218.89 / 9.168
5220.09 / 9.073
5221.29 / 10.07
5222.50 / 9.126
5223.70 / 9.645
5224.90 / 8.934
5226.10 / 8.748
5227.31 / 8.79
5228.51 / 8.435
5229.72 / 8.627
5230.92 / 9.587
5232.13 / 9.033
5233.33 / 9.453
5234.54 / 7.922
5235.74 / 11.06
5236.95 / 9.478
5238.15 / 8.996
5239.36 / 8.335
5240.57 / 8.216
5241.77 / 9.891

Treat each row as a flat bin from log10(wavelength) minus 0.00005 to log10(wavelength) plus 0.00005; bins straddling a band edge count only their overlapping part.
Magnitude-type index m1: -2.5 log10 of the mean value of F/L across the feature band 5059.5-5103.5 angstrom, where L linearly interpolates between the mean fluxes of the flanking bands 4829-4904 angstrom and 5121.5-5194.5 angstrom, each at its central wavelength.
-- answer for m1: -0.060 mag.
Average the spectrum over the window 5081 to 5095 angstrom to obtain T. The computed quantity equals 9.16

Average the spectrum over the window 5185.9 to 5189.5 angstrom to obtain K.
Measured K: 8.47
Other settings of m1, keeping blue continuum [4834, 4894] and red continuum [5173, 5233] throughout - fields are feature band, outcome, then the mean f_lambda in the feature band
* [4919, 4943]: -0.033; 9.45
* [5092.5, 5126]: -0.020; 9.02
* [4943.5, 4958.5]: -0.124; 10.2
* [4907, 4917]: -0.077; 9.88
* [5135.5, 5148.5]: -0.034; 9.07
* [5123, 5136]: -0.013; 8.93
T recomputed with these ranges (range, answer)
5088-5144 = 9.04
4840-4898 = 9.26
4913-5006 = 9.6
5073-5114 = 9.05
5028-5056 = 9.23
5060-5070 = 9.37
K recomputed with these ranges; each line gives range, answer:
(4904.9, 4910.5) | 10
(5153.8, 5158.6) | 9.06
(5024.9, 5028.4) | 8.81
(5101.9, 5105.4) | 8.94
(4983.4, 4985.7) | 8.78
